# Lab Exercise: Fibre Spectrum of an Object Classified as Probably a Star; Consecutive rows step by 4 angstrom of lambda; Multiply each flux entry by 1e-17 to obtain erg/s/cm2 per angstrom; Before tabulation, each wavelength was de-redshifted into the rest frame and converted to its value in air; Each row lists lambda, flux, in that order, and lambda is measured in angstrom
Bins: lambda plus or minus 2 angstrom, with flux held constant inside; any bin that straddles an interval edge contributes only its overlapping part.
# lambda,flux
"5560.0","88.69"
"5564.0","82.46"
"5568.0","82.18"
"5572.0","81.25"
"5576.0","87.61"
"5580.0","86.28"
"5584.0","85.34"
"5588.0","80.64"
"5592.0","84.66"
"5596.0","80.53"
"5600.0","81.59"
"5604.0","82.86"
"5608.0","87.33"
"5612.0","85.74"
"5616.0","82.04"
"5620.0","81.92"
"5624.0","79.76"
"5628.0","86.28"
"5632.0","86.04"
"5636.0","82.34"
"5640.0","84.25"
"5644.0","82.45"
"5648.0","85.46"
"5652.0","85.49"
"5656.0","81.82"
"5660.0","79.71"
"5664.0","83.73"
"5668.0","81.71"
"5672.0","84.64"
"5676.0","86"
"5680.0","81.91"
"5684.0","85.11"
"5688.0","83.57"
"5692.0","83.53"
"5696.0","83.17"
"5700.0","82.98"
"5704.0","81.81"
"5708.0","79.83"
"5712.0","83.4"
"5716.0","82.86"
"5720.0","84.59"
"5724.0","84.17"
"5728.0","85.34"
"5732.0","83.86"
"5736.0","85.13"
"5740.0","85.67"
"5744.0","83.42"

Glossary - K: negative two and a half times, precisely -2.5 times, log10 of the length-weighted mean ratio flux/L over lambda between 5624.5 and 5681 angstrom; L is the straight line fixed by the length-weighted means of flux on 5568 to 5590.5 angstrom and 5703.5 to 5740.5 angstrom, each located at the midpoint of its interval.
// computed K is 0.003 mag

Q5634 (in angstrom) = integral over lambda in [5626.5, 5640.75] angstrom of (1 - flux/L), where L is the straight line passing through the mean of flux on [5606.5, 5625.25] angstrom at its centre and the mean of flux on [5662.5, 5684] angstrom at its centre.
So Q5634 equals -0.2 angstrom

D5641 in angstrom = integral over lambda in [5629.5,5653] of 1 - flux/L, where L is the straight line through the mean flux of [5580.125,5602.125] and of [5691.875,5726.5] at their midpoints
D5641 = -0.4 angstrom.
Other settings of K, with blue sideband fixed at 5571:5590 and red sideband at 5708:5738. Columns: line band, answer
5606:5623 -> 0.00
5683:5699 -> 0.00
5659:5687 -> 0.01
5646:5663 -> 0.01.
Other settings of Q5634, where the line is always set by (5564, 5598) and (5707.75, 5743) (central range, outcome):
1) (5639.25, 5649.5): 0.0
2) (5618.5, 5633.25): 0.0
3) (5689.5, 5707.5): 0.3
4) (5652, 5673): 0.3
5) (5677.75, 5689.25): 0.0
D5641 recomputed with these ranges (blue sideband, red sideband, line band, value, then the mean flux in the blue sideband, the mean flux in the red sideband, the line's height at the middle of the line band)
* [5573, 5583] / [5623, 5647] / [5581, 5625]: 1.1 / 86.2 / 83.8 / 85.1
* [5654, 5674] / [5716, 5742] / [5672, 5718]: 0.1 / 82.3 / 84.6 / 83.4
